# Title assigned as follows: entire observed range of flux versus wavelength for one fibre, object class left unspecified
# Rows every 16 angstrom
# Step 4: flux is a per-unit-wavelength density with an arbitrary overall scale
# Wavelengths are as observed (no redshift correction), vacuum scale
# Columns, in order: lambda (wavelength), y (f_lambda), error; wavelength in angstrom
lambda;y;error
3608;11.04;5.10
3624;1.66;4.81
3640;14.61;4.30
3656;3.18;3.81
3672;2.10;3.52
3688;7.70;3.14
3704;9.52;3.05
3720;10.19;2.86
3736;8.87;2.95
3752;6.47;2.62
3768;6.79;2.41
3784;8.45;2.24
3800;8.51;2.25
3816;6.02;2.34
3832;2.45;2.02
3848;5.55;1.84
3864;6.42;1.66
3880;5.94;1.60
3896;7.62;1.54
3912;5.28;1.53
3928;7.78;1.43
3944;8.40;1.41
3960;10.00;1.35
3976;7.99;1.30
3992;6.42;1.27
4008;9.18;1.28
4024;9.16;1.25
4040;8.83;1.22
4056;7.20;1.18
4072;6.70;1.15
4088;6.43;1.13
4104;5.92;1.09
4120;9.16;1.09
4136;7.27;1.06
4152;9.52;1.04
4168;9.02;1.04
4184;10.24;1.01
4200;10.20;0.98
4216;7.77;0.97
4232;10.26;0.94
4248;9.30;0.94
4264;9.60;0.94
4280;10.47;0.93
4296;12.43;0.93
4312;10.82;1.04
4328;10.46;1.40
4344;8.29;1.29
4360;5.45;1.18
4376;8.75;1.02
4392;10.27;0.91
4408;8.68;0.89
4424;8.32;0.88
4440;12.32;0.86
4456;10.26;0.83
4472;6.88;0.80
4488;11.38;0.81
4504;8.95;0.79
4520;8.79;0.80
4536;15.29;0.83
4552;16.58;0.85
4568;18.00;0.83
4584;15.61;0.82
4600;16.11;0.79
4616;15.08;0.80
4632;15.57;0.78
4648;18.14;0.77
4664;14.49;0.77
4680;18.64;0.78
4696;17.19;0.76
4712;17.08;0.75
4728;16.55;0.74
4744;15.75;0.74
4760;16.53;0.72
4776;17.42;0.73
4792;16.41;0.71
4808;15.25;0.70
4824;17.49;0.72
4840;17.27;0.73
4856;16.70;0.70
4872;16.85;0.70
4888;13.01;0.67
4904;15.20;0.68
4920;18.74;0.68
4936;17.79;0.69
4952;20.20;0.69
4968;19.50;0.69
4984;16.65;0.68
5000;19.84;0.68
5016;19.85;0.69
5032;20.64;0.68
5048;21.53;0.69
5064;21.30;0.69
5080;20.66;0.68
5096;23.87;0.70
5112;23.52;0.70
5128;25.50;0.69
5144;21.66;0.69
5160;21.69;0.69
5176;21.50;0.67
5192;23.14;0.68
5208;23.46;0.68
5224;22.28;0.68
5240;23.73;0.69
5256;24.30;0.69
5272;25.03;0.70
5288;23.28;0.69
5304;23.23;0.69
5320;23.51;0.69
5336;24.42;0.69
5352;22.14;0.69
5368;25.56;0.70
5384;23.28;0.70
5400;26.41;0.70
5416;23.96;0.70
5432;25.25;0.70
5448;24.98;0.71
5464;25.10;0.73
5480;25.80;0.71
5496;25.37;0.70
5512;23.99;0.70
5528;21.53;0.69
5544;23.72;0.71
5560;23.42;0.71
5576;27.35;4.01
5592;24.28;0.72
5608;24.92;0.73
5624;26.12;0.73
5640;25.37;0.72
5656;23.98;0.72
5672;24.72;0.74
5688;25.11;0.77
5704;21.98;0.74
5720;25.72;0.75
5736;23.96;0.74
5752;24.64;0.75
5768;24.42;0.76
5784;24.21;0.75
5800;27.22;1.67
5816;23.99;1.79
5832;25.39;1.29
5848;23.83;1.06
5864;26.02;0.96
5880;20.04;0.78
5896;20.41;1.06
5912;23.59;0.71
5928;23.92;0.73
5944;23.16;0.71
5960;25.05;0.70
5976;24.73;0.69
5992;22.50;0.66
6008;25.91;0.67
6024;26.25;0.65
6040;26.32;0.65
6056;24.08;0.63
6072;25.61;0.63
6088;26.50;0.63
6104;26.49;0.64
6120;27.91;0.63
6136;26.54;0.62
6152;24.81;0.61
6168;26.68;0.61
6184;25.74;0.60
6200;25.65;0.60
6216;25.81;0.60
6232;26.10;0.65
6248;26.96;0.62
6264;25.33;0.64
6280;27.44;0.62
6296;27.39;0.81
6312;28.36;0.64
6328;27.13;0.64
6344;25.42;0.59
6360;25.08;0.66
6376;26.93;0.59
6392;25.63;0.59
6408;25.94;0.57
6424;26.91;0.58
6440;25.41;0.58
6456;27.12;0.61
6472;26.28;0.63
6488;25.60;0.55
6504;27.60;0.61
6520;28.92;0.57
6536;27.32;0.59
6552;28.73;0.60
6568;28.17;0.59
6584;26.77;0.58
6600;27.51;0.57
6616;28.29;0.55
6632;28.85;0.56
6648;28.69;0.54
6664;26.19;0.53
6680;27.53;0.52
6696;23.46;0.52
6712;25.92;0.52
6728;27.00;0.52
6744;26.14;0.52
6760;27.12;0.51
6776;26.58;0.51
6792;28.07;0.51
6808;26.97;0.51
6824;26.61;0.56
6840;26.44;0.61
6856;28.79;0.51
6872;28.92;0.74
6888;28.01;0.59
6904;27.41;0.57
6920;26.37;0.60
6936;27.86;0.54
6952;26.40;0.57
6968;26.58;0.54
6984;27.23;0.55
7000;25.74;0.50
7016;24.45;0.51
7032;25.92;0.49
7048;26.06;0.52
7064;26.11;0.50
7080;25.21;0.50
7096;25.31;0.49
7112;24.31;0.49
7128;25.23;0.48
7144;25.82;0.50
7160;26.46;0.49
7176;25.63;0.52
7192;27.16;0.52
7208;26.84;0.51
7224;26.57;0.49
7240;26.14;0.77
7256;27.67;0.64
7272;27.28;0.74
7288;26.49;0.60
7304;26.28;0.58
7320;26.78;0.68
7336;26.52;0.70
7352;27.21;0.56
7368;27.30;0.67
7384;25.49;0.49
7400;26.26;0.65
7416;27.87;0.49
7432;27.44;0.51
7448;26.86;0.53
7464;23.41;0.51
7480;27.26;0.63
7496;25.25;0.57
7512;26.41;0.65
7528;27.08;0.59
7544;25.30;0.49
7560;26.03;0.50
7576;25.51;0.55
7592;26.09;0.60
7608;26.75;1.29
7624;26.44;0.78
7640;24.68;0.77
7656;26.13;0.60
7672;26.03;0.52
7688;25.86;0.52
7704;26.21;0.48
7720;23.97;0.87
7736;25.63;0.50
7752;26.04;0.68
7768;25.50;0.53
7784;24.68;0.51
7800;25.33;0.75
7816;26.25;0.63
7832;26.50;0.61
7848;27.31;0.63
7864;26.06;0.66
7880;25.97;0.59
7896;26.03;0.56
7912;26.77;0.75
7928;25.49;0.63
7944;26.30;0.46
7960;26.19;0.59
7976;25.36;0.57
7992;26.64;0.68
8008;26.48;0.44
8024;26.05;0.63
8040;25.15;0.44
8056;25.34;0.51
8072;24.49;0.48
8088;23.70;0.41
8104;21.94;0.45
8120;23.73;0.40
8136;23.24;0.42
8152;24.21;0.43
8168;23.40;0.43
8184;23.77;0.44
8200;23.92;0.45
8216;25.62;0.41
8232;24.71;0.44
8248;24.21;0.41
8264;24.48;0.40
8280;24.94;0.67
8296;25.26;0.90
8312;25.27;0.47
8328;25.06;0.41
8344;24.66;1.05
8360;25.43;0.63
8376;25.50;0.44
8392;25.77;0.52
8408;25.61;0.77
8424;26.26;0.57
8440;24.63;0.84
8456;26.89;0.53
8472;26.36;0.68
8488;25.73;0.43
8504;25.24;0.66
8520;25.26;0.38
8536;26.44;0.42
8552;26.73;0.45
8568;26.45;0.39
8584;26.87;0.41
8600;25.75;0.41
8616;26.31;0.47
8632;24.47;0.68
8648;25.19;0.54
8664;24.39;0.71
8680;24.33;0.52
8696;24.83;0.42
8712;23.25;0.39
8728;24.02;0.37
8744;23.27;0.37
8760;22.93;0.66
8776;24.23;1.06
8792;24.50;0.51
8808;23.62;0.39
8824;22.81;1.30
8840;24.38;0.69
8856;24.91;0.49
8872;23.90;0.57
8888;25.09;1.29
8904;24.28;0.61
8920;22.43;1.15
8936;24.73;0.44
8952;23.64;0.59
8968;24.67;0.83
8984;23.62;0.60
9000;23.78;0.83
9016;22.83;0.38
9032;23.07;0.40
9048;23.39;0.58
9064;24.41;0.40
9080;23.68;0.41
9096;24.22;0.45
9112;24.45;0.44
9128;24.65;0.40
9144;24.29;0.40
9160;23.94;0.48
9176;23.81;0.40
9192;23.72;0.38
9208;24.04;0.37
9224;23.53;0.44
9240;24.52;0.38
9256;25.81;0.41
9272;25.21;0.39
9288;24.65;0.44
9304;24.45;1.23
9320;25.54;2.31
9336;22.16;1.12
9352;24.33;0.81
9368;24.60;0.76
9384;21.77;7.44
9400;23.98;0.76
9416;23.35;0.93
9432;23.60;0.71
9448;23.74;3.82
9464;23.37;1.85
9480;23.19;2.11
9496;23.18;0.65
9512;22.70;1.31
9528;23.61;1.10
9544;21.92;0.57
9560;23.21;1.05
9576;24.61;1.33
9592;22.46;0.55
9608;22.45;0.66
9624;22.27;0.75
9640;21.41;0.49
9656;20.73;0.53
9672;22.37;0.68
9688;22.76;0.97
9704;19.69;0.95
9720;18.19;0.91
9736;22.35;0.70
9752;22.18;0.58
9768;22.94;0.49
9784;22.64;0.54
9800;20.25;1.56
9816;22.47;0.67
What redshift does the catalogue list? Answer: 0.137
